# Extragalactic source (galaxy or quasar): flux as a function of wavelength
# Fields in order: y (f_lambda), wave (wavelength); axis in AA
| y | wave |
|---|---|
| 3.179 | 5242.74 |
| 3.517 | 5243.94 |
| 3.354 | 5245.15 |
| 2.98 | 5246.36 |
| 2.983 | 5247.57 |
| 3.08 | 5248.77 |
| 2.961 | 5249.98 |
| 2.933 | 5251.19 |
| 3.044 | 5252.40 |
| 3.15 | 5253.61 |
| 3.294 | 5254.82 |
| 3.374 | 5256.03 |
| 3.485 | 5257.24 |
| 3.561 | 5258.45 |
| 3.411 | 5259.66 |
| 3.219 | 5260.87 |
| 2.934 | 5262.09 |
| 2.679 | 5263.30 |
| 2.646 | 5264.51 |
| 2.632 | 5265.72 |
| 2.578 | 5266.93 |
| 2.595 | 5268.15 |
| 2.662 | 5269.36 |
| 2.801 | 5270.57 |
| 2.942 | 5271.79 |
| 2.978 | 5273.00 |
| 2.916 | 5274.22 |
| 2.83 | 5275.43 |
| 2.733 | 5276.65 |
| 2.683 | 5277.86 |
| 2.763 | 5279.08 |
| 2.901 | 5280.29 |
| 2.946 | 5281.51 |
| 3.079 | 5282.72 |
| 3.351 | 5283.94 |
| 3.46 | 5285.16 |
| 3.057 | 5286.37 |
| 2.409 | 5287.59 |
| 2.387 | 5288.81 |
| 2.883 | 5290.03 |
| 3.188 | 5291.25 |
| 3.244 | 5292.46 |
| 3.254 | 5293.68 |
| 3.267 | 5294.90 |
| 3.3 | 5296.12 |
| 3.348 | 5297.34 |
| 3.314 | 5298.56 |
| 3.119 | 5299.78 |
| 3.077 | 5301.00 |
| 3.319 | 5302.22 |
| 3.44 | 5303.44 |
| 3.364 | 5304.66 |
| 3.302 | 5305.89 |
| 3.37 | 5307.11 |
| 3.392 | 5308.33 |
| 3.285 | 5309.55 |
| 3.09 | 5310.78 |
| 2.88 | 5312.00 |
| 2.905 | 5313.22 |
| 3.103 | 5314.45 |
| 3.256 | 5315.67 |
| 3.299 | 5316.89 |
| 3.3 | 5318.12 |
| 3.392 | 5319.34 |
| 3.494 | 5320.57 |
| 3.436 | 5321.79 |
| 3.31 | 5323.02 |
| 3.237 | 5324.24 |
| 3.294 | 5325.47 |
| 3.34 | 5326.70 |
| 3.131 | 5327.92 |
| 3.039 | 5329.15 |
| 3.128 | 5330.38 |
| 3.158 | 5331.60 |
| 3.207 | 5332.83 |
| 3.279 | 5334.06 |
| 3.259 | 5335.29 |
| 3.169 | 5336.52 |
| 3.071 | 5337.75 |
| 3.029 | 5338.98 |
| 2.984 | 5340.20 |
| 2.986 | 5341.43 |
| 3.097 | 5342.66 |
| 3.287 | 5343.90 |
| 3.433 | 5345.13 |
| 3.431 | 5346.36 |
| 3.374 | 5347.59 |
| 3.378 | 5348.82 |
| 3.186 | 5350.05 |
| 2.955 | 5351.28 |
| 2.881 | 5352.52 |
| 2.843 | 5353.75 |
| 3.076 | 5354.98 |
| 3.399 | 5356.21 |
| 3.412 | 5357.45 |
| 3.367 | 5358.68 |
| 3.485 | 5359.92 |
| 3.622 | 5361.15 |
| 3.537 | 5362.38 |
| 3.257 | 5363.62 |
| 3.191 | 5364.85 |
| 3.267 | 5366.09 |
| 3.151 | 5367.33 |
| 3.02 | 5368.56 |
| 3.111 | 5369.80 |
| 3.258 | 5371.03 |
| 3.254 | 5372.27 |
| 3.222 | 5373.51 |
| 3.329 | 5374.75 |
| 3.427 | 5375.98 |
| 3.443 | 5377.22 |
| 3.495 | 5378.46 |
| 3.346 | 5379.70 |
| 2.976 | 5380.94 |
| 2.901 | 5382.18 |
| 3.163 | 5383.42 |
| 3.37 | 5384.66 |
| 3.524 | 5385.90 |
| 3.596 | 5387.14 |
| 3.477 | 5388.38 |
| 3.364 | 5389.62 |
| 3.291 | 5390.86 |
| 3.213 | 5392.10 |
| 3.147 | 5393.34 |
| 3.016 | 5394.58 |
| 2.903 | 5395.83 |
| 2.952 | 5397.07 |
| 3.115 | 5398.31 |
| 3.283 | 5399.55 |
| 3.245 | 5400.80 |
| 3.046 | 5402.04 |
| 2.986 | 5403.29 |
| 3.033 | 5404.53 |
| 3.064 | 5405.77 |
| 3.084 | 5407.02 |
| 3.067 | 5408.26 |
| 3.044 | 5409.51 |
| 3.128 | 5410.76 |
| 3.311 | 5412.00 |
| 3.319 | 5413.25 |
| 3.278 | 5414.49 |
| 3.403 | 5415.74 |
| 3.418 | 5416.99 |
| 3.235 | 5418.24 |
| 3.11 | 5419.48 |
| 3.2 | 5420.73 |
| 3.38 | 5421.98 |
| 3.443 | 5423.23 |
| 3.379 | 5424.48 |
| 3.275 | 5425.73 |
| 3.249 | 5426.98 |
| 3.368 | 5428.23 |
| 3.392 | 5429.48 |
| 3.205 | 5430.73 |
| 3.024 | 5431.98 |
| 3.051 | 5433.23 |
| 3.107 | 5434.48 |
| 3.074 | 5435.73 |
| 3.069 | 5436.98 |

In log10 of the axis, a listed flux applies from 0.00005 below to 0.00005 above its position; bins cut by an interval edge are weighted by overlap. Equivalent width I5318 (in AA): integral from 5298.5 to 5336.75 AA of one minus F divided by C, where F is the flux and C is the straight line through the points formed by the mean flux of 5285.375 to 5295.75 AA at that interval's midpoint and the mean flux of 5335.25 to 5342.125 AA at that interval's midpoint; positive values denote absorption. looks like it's -2.6 AA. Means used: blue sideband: 2.99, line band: 3.24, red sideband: 3.07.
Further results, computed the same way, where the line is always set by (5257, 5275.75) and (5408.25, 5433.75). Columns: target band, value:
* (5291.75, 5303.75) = -1.1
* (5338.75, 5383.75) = -1.6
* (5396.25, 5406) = 0.4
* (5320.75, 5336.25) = -0.9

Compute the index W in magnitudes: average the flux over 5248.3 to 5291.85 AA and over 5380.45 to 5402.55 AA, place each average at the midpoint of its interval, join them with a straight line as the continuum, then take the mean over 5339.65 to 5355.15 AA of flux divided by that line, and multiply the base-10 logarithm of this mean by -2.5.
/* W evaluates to -0.01 mag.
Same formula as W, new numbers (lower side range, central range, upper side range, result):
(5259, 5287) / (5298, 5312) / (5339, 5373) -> -0.08 mag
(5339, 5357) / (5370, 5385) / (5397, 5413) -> -0.04 mag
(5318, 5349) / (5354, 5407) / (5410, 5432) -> 0.01 mag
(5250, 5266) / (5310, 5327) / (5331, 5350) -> -0.02 mag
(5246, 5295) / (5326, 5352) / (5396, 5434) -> -0.04 mag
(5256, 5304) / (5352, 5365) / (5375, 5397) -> -0.03 mag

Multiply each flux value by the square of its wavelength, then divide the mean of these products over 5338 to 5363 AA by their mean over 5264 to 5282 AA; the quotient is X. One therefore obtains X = 1.2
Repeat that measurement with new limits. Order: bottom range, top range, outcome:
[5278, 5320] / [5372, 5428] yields 1.07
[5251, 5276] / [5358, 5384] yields 1.14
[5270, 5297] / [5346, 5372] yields 1.12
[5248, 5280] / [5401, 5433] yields 1.15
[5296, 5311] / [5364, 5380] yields 1.02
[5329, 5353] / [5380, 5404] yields 1.03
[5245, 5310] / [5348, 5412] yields 1.09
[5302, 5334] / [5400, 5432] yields 1.03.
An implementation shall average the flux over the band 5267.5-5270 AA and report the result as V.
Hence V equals 2.63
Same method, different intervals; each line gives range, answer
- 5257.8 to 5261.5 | 3.39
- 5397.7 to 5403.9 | 3.13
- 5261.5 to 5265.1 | 2.76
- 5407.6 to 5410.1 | 3.06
